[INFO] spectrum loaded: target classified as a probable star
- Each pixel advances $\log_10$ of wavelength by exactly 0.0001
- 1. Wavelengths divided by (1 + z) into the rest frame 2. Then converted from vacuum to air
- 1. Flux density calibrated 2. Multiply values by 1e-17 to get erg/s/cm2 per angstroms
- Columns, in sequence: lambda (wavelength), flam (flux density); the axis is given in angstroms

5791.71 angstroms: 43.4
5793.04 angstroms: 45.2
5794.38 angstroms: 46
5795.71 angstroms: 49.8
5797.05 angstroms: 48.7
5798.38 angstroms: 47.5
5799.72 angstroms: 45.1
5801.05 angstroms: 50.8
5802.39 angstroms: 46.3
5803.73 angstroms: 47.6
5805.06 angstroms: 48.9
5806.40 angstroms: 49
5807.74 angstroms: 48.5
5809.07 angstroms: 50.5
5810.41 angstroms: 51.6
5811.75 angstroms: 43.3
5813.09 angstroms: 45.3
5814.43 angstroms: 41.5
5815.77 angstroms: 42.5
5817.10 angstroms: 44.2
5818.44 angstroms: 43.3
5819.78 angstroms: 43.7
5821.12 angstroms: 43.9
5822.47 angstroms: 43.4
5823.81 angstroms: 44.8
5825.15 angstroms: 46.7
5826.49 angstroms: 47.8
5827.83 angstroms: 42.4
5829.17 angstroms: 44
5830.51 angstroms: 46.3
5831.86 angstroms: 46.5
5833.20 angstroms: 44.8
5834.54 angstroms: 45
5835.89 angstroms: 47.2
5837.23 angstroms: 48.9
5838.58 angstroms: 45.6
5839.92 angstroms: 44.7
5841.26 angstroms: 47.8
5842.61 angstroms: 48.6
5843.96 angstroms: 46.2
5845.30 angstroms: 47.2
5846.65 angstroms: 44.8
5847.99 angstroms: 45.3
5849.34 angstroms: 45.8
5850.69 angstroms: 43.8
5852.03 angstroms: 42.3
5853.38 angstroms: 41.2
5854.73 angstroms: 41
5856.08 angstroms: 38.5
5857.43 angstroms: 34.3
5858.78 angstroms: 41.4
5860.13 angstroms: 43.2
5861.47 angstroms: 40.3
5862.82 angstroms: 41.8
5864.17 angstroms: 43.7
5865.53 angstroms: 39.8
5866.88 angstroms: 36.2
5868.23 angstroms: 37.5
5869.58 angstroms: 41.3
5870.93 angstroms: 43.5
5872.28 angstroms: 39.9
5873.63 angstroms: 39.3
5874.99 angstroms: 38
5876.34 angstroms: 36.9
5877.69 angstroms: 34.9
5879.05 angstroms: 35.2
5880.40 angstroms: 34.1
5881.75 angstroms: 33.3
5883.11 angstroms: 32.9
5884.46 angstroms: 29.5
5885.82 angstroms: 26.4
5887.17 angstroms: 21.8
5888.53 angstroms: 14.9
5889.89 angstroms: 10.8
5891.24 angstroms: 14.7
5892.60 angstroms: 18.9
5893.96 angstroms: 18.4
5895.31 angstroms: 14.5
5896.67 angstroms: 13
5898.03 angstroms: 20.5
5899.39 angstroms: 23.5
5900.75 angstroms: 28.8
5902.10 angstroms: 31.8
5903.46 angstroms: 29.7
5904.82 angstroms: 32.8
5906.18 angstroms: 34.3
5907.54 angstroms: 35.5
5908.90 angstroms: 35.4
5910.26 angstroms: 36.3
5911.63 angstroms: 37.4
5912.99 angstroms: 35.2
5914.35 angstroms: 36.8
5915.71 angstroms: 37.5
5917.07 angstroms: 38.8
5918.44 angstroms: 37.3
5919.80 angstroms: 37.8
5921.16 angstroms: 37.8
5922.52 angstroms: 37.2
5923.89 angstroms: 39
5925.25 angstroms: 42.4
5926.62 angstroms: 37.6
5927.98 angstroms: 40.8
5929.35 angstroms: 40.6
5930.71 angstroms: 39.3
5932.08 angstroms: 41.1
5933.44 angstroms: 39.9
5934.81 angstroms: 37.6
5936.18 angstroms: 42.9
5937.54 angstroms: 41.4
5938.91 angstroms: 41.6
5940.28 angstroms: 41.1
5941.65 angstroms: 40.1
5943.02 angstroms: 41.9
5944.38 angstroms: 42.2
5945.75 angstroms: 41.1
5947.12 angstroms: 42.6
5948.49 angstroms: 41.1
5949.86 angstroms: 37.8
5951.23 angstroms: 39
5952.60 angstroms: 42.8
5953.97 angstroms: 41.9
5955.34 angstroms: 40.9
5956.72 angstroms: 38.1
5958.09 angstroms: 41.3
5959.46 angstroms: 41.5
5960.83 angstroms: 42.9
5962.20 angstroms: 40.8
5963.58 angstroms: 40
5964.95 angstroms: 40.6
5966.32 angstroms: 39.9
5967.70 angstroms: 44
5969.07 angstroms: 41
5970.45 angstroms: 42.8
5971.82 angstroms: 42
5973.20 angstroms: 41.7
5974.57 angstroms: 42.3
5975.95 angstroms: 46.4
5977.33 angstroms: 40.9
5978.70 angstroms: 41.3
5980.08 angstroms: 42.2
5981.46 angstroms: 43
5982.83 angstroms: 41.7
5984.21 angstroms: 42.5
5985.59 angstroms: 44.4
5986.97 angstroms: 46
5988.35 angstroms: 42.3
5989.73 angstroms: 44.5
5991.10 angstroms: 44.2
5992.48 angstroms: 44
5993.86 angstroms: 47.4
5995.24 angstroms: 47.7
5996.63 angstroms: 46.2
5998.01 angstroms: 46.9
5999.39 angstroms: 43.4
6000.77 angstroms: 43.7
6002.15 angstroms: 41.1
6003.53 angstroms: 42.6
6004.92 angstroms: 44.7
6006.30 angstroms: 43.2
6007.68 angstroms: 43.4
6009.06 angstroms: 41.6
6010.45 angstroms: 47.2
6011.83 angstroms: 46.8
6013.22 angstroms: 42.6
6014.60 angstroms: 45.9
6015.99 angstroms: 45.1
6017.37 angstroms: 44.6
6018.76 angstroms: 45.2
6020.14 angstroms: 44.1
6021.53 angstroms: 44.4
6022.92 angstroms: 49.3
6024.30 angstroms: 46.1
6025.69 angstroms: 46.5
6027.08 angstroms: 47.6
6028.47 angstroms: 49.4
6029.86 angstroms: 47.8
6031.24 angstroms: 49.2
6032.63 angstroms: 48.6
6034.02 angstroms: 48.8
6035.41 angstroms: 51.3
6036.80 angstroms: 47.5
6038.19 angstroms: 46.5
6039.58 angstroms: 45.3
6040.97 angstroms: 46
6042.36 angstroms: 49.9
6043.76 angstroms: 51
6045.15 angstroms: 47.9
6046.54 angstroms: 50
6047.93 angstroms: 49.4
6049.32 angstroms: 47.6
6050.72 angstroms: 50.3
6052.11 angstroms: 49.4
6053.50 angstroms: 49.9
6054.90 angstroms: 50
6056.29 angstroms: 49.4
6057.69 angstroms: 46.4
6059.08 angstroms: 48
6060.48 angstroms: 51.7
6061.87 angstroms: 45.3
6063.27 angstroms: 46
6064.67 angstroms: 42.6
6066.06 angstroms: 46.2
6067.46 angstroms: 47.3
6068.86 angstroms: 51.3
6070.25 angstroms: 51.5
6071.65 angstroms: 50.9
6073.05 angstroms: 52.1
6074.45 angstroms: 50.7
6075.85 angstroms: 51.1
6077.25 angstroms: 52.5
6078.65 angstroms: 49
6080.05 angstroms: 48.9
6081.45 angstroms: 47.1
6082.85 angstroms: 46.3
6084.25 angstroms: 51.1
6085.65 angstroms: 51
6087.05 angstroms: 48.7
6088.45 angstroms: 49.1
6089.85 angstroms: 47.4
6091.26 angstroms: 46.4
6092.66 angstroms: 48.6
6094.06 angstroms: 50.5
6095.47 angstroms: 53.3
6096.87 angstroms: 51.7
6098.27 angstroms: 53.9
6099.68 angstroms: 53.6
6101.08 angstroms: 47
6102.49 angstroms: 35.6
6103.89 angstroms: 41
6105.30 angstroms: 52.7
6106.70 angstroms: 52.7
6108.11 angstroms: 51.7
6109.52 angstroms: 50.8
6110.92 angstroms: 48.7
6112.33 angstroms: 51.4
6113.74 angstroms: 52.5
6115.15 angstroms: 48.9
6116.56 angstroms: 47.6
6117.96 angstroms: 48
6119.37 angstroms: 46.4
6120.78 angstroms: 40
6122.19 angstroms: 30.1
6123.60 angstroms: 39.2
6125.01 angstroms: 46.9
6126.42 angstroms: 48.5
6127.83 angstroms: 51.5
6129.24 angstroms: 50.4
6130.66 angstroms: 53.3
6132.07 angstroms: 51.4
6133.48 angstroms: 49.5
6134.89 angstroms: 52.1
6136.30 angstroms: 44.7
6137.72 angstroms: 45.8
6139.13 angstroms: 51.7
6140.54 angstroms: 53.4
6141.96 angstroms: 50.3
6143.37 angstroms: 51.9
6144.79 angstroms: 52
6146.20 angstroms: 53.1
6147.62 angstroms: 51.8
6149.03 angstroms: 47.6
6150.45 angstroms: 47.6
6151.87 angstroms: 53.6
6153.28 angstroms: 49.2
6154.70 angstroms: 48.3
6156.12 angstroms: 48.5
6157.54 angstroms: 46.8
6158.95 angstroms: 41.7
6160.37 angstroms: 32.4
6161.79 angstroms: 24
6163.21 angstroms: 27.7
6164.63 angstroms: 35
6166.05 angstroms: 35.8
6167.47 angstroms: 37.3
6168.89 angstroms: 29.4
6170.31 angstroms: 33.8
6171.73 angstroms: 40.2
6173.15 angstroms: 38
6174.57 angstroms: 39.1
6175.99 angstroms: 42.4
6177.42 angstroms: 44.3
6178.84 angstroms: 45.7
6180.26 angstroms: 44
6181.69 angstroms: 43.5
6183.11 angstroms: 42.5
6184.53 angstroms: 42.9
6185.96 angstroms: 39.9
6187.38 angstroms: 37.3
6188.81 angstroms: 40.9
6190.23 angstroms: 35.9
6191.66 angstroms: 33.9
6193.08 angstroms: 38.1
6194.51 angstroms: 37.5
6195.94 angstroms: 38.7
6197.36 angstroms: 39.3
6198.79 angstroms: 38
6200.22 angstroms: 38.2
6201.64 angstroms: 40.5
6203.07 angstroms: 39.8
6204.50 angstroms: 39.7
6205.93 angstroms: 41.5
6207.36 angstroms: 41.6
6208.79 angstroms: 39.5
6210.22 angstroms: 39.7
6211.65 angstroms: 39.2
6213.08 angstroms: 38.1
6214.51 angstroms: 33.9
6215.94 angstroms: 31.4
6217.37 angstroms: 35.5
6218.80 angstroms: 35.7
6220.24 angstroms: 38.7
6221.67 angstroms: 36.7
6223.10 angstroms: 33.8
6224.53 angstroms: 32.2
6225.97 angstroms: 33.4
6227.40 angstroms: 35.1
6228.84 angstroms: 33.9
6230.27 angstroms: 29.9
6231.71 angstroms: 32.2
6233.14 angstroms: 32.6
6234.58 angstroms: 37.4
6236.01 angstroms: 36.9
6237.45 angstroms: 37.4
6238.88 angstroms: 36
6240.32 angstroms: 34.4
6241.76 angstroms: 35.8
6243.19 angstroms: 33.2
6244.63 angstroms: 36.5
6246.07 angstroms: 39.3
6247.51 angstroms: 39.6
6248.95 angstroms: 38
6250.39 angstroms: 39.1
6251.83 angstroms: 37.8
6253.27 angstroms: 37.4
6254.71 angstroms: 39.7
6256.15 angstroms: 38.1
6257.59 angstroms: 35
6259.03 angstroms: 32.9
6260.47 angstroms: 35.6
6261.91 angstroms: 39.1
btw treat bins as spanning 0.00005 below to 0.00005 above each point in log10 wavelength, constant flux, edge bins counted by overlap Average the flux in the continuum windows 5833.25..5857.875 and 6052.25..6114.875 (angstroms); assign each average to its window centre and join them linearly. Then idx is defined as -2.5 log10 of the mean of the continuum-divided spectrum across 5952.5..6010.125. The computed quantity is 0.10 mag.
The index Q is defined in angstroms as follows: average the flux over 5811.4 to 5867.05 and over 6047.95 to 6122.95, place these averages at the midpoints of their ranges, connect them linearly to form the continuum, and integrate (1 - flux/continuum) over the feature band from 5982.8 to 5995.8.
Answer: 0.59 angstroms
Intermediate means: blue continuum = 43.9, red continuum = 48.5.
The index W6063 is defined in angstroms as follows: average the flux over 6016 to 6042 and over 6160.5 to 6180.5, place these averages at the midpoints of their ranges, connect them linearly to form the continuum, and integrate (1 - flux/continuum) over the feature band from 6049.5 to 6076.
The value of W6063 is -2.5 angstroms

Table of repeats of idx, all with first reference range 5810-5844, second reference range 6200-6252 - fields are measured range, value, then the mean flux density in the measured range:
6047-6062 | -0.21 mag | 49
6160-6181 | 0.03 mag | 36.7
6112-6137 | -0.22 mag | 47.3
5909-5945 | 0.10 mag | 39.2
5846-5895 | 0.26 mag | 35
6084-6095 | -0.23 mag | 49.1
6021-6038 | -0.18 mag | 48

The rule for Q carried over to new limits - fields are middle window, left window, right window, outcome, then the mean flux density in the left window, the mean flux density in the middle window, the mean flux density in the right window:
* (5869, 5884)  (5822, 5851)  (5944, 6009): 2.62 angstroms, 45.8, 37.1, 42.6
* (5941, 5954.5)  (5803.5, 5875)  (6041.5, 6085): 1.57 angstroms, 44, 41.1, 49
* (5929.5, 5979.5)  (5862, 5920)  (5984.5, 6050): -3.03 angstroms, 31.6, 41.2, 46.1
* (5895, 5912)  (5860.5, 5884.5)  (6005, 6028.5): 4.60 angstroms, 38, 28.9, 45.3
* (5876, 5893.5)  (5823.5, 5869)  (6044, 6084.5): 7.22 angstroms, 43.7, 26.2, 49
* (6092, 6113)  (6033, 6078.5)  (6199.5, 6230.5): -1.95 angstroms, 48.9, 49.6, 36.8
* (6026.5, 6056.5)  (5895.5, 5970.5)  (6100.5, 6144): -3.56 angstroms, 37.8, 48.8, 47.9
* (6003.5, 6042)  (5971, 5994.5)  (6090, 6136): -1.16 angstroms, 43.3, 46.2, 48.3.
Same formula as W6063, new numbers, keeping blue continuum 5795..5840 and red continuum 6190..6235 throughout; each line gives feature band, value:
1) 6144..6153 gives -3.00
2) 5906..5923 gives 2.74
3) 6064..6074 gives -2.20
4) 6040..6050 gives -1.98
